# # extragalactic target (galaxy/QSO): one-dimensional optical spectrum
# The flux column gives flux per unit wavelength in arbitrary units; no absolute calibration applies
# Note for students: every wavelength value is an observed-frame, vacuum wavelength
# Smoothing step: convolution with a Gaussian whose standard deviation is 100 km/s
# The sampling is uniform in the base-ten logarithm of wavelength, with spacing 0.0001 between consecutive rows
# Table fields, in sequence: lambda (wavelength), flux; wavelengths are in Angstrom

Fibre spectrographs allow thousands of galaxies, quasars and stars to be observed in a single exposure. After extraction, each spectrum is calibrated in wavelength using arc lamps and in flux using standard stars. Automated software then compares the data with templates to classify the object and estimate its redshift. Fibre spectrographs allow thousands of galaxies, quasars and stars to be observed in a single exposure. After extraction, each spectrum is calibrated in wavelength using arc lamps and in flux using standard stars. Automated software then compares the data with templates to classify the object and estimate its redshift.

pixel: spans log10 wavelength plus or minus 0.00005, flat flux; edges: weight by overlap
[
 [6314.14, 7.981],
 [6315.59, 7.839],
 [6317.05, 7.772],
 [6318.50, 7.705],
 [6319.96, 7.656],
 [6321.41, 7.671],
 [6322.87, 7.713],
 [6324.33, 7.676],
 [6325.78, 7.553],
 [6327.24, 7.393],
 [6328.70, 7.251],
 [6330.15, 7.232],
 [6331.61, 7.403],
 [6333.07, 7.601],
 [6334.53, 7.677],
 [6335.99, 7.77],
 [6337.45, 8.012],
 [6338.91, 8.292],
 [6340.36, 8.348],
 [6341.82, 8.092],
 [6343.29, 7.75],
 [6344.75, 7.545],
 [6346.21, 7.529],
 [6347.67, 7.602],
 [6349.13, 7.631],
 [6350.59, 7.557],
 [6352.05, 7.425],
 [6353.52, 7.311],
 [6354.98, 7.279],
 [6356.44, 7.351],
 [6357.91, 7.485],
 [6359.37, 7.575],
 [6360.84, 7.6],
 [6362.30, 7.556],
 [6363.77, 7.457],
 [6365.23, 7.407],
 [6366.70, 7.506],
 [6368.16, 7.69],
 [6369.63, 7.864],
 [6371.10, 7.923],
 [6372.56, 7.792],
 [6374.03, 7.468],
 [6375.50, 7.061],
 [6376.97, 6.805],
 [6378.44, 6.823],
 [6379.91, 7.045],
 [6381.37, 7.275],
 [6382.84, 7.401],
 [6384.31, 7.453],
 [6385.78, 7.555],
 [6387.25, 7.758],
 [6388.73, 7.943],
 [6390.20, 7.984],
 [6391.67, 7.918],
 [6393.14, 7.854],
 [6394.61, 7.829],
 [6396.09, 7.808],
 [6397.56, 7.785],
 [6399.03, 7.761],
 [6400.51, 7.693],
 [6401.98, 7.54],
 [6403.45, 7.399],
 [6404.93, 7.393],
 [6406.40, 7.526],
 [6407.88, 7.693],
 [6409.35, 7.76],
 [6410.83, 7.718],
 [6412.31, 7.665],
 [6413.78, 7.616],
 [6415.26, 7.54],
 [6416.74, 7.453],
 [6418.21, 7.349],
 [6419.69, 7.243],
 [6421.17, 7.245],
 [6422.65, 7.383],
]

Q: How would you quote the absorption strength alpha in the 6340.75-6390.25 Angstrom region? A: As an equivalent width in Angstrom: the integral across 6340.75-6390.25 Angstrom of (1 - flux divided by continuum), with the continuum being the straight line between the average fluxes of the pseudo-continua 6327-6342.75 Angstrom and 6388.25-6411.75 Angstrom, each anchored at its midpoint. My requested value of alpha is 1.4 Angstrom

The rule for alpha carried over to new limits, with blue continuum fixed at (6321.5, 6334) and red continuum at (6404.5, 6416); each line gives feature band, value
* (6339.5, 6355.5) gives -0.29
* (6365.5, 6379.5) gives 0.24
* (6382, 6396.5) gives -0.30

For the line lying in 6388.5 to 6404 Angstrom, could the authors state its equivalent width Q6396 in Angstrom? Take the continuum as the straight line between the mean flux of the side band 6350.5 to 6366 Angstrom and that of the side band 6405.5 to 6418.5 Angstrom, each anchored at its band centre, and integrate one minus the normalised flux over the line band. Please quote -0.45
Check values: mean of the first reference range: 7.45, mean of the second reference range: 7.6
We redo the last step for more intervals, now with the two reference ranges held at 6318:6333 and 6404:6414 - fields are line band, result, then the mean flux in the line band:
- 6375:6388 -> 0.6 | 7.24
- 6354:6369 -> 0.1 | 7.49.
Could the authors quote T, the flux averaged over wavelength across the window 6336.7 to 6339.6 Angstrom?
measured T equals 8.14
